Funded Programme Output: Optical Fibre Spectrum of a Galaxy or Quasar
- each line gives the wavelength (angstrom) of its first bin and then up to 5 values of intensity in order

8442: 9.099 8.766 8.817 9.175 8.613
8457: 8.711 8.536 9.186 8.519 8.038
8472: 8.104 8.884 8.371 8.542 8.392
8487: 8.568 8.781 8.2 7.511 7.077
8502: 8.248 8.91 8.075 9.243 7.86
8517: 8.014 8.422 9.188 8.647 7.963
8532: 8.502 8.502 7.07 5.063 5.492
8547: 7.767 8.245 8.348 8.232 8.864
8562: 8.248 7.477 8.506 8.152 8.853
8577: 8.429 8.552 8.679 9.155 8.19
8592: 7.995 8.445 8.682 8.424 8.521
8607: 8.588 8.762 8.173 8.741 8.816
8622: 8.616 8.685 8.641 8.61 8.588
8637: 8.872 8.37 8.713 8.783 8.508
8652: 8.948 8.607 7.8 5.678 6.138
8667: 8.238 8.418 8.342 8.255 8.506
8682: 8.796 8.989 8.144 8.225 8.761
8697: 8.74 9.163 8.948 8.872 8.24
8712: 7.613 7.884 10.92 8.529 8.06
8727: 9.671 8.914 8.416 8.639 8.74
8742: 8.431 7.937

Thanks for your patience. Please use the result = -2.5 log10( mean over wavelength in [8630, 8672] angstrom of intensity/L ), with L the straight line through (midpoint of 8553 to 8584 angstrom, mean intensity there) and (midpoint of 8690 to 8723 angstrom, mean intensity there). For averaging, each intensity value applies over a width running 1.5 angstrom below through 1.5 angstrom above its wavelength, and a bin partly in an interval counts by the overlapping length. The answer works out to 0.06 mag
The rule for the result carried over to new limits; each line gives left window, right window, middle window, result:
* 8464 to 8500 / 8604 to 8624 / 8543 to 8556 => 0.11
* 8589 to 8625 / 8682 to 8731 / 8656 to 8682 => 0.12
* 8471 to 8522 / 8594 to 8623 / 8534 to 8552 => 0.20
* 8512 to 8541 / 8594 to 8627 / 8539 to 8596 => 0.04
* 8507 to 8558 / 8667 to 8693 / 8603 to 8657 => -0.05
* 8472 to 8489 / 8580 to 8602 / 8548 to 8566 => 0.04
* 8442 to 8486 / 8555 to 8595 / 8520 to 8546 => 0.12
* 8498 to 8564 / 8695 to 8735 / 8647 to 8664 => 0.10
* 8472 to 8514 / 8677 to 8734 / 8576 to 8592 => -0.01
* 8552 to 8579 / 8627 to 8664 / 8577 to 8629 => -0.03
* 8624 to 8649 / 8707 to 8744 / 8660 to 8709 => 0.05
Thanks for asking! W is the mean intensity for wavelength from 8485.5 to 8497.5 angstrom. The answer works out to 8.27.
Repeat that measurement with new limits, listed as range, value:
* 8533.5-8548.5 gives 6.78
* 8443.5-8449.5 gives 8.79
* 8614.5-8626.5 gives 8.71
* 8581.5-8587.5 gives 8.92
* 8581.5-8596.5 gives 8.49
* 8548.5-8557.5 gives 8.27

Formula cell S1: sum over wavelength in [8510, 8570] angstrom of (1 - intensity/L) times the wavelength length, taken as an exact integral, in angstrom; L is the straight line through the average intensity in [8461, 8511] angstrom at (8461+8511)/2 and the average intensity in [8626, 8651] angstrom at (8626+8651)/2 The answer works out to 3.5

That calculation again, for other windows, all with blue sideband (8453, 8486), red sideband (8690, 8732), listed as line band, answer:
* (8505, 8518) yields 0.3 angstrom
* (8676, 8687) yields 0.1 angstrom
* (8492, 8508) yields 1.1 angstrom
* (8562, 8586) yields 0.6 angstrom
